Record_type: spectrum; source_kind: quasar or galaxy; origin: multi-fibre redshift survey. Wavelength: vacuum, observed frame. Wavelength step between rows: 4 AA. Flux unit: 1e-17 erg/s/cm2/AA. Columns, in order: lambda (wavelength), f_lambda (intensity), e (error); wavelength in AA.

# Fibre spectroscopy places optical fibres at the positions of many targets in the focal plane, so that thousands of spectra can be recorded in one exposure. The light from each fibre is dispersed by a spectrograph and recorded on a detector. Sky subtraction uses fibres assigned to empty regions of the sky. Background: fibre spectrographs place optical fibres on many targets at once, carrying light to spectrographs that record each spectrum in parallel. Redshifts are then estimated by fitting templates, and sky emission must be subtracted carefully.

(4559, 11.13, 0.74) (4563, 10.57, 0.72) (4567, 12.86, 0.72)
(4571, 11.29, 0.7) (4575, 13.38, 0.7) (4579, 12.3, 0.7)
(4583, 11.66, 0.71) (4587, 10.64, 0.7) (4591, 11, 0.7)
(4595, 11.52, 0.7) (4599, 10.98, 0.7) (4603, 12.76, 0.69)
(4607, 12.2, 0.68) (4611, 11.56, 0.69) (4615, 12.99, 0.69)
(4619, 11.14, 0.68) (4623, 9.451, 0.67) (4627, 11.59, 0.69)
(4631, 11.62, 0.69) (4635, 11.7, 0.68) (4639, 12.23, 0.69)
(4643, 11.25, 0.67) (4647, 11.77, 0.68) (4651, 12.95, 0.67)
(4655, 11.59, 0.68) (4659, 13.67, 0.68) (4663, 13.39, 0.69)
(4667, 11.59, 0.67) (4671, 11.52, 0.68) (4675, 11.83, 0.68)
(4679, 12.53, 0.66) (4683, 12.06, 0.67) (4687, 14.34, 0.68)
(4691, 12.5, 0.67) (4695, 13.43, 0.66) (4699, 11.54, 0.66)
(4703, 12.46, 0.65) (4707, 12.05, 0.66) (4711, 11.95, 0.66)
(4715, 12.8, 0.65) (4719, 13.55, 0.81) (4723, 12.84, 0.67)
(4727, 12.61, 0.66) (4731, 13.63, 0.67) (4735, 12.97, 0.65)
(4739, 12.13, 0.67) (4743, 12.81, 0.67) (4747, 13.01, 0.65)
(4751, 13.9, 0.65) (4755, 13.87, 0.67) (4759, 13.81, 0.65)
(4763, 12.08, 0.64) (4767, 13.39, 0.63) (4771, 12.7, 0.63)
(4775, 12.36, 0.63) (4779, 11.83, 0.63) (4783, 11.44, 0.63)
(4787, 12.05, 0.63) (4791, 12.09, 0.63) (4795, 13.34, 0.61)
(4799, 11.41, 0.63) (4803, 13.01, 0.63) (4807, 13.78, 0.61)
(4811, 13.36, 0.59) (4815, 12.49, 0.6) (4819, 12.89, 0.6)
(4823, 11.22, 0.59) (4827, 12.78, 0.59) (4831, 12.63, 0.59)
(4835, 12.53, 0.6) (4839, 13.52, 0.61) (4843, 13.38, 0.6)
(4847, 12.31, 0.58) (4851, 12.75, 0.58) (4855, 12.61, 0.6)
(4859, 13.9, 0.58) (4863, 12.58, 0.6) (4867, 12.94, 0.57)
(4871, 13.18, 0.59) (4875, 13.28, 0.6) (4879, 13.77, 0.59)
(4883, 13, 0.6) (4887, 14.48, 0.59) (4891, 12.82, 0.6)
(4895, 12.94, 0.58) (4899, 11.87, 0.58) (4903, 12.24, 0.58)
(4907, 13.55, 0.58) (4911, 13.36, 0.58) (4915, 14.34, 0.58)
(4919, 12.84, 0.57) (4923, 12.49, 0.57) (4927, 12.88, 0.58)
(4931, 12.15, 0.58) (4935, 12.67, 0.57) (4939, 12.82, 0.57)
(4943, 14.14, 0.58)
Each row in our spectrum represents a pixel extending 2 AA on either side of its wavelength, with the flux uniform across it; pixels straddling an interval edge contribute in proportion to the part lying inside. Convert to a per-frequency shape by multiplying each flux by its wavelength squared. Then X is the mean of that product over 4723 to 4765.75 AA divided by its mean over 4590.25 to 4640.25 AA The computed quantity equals 1.2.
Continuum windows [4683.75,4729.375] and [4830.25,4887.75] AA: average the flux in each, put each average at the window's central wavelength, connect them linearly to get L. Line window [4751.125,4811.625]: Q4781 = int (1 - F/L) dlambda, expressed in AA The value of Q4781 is 0.9 AA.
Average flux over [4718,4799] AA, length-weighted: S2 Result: 12.8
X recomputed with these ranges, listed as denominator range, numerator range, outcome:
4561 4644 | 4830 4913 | 1.25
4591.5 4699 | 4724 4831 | 1.12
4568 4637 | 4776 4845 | 1.18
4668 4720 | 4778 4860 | 1.07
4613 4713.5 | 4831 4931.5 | 1.18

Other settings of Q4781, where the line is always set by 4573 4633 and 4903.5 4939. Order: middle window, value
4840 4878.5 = -0.9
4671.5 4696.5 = -1.5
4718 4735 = -1.3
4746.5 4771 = -2.0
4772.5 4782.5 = 0.3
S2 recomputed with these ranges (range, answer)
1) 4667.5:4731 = 12.5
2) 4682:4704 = 12.8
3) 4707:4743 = 12.8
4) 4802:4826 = 12.8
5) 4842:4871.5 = 12.9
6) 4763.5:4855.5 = 12.6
